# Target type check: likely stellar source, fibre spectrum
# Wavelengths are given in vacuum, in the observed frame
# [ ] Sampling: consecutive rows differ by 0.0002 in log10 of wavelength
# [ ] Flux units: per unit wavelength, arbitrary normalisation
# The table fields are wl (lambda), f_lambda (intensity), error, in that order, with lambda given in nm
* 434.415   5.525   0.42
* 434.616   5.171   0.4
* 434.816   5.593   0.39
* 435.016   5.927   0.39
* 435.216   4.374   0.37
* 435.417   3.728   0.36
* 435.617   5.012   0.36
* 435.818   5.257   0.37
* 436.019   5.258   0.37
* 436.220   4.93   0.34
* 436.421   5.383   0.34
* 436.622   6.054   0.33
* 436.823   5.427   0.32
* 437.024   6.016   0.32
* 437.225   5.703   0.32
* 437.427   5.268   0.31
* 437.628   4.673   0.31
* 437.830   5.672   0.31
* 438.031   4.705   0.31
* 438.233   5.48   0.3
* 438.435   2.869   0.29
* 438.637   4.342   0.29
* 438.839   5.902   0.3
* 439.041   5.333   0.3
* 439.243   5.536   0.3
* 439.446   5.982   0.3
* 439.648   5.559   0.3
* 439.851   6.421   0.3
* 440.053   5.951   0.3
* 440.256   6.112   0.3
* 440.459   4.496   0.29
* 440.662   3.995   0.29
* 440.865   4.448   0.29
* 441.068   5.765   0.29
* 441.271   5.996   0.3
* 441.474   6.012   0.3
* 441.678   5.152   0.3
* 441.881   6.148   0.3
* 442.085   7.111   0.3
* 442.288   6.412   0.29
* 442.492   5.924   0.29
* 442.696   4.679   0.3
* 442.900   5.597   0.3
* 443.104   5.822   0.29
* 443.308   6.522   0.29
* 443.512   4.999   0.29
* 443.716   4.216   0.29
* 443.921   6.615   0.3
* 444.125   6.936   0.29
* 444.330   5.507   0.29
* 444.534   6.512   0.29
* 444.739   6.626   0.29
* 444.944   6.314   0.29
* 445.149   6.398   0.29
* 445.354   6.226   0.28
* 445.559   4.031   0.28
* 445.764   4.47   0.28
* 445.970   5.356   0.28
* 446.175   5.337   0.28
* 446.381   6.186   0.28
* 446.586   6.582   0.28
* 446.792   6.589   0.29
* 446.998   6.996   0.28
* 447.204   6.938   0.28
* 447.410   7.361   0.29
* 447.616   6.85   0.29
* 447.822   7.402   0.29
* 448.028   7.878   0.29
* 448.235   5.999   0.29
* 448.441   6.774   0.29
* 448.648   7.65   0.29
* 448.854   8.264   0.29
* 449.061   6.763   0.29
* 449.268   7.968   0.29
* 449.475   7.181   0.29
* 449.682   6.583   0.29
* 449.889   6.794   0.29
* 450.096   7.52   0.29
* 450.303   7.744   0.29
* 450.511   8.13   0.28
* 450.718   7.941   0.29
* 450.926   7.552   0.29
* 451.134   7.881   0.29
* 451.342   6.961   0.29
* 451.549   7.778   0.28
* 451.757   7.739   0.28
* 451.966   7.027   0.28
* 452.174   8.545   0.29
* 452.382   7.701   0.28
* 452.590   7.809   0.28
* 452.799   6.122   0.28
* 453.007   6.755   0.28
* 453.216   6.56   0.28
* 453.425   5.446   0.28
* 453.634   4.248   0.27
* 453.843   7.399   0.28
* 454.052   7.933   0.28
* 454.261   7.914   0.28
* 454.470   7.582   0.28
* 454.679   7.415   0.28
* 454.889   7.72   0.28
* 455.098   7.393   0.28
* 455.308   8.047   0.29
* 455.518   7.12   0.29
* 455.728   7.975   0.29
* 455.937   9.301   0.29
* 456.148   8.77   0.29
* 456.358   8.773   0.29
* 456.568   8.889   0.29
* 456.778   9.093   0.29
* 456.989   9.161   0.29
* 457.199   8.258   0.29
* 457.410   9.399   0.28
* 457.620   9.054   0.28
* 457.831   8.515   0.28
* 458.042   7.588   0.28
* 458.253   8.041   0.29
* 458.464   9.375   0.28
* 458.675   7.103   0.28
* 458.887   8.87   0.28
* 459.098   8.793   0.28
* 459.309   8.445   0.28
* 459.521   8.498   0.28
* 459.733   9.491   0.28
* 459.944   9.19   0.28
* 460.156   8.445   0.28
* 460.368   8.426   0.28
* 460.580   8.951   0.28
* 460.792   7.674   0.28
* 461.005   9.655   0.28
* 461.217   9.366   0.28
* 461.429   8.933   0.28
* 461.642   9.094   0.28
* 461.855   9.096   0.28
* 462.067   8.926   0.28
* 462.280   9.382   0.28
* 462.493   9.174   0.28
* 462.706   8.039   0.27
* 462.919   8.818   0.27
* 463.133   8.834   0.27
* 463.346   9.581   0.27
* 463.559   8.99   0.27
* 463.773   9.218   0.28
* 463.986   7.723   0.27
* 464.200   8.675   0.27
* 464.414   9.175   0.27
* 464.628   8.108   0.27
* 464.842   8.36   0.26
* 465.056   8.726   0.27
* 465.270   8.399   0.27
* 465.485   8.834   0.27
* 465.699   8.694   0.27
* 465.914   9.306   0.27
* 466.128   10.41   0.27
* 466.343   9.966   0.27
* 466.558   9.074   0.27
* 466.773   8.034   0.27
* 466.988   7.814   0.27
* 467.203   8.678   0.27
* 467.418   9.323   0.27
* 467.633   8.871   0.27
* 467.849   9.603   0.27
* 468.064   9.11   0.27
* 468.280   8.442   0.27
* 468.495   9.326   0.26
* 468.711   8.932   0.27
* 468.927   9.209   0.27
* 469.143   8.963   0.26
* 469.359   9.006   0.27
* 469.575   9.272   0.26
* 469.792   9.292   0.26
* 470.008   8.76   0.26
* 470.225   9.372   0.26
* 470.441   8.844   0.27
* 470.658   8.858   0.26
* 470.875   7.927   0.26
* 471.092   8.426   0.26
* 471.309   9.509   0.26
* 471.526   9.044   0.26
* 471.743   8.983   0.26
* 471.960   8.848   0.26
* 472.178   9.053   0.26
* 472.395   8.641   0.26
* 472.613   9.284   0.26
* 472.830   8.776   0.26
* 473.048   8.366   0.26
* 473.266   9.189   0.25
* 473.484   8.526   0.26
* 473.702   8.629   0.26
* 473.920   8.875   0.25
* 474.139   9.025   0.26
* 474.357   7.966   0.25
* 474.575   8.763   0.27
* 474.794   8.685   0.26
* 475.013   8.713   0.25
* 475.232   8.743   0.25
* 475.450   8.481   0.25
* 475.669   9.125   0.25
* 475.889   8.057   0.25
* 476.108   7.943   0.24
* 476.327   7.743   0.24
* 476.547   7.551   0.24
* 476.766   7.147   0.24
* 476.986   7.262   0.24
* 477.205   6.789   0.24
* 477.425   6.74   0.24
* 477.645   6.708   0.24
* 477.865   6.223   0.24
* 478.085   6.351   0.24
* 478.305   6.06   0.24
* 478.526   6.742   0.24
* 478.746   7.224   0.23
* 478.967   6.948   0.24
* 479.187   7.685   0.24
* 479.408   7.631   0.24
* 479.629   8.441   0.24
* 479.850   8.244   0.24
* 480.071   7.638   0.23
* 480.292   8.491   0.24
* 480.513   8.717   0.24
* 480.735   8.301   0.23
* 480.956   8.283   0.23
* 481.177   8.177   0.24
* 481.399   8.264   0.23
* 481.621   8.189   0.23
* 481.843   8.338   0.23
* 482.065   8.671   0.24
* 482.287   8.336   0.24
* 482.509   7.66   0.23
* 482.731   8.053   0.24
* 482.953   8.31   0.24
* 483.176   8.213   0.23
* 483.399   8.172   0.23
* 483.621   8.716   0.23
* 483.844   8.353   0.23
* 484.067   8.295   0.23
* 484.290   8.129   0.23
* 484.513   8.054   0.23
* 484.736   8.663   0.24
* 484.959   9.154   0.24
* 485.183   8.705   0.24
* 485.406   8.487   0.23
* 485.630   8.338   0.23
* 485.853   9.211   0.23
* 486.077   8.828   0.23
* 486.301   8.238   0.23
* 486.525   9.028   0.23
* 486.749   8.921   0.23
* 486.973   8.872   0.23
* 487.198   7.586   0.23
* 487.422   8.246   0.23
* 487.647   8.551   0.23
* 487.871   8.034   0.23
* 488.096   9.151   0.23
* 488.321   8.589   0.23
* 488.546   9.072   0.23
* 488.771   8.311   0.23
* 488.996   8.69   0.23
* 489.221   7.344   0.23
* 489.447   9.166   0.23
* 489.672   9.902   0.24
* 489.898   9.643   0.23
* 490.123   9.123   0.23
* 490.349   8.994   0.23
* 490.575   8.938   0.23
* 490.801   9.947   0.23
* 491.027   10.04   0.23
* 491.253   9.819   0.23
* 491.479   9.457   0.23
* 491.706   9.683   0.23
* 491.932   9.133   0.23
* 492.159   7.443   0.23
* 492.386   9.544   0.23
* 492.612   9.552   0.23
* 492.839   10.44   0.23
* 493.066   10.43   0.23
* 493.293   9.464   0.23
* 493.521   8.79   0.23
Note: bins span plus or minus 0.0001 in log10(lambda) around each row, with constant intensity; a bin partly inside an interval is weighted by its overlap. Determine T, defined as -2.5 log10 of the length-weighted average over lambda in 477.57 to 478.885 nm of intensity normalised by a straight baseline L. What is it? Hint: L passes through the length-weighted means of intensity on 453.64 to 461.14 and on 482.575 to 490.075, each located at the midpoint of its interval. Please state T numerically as 0.28 mag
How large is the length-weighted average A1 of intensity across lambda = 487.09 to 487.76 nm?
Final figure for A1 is 8.14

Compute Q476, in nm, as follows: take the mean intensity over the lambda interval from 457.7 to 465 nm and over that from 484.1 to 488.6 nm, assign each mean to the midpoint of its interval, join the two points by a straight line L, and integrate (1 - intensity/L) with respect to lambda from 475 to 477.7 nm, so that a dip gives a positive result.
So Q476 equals 0.28 nm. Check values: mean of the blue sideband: 8.72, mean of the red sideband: 8.58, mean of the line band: 7.76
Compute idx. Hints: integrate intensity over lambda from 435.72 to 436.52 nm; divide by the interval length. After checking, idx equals 5.2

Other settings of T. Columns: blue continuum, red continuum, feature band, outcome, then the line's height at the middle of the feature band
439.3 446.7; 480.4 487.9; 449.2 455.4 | -0.15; 6.34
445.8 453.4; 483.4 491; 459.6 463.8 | -0.18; 7.62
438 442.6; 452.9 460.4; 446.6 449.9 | -0.06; 6.74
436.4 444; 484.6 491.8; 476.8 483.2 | 0.09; 8.31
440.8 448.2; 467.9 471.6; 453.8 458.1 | -0.12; 7.38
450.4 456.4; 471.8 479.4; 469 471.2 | -0.13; 7.85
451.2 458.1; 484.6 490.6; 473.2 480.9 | 0.07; 8.42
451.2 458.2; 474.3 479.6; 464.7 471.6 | -0.17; 7.64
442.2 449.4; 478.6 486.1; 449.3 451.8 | -0.14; 6.56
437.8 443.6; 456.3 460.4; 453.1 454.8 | 0.16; 7.88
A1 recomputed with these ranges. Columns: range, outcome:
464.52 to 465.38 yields 8.4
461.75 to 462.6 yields 9.15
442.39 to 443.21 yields 5.51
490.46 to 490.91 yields 9.43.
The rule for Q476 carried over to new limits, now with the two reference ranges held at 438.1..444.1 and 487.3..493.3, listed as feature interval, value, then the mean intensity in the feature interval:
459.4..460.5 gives -0.30 nm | 8.81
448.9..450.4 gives -0.27 nm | 7.26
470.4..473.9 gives -0.45 nm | 8.81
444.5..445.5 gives -0.09 nm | 6.3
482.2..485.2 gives 0.11 nm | 8.33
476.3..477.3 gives 0.11 nm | 7.27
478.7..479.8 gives 0.09 nm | 7.64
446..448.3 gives -0.29 nm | 6.71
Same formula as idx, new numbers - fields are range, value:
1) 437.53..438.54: 4.68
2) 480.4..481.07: 8.44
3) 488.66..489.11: 8.5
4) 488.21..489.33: 8.41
